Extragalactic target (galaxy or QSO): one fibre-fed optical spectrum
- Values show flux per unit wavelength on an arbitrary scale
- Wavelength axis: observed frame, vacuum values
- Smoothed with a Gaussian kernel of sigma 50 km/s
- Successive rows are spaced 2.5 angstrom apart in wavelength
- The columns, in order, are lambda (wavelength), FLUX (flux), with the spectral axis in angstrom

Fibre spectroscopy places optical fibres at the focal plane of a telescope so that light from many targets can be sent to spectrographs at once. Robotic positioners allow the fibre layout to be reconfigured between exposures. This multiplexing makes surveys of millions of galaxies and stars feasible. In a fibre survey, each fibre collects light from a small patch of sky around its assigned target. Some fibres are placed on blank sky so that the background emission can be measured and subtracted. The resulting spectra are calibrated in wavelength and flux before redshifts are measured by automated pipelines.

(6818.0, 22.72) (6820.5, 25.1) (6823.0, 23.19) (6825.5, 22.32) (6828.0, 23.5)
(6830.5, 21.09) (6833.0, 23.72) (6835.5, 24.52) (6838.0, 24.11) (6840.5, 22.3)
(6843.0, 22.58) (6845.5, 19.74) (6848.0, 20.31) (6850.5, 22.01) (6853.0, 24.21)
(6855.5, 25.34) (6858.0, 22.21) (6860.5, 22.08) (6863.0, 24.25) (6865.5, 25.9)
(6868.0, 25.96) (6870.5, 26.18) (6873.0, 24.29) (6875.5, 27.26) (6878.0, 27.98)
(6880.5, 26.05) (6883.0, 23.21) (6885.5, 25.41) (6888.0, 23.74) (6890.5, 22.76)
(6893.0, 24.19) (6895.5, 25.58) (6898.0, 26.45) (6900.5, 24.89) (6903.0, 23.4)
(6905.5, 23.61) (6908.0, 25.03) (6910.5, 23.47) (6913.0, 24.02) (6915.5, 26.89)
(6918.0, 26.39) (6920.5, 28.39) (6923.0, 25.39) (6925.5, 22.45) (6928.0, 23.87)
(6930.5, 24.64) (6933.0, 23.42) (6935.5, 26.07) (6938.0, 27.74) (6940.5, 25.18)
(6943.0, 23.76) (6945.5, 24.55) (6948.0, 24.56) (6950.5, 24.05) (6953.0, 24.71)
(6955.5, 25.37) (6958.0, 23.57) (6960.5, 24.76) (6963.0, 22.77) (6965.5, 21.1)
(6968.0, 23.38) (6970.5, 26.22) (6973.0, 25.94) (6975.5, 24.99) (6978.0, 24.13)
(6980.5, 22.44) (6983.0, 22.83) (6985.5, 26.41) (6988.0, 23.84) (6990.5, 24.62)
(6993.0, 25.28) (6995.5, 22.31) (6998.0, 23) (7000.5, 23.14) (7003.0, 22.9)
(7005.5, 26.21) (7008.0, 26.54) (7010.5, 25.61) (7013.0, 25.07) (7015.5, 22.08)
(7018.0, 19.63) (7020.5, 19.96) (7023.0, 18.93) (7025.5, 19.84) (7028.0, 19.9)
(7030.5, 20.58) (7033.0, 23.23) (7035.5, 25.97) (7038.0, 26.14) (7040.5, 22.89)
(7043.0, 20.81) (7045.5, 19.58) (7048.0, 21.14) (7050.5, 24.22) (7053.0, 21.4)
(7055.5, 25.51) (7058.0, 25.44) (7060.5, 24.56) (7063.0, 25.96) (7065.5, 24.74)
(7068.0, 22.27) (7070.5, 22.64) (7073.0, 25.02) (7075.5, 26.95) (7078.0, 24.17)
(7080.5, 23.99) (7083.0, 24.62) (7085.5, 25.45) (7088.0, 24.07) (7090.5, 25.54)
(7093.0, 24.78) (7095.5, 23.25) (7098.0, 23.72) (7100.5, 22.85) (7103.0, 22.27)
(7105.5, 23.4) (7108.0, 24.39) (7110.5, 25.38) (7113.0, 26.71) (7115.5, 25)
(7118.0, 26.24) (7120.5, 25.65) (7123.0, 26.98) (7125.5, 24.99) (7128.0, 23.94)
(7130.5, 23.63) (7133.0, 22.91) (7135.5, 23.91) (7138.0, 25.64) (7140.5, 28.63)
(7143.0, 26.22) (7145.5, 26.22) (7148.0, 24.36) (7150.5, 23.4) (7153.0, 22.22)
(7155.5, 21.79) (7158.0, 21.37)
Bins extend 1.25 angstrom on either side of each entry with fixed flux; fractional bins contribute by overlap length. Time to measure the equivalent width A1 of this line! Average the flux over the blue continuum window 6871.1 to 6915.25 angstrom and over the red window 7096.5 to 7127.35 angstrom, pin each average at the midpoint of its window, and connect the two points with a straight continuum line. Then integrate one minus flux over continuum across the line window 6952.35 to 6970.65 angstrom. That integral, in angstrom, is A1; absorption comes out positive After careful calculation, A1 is 0.7 angstrom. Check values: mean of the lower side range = 24.9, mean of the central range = 23.8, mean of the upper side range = 24.8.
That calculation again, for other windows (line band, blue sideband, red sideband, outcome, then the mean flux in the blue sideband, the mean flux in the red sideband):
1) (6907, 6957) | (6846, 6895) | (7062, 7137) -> -1.25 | 24.3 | 24.5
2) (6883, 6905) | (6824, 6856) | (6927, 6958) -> -0.60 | 22.7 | 24.8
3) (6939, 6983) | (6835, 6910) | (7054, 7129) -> 0.34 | 24.2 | 24.7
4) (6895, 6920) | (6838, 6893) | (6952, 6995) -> -1.01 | 24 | 24.2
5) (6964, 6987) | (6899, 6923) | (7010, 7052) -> -0.66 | 25.1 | 22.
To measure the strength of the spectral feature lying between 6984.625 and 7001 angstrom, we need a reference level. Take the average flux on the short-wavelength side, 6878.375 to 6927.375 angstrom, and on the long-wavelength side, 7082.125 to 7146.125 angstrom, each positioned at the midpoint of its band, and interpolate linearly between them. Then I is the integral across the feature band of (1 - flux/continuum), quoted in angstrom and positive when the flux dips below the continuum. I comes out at 0.5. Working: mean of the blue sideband 24.9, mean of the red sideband 24.8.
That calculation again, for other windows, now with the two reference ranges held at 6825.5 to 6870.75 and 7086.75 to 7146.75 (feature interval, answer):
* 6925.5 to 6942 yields -0.8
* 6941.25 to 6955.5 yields -0.4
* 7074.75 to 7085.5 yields -0.1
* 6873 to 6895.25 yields -1.5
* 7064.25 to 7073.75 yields 0.4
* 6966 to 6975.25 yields -0.3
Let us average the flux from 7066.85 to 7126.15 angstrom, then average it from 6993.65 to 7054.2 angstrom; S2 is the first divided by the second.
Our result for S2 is 1.1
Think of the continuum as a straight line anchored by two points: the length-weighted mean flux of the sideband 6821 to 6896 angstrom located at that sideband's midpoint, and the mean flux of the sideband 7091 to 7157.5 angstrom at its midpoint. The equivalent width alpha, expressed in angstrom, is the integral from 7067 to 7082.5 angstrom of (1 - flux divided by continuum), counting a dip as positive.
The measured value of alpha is 0.1 angstrom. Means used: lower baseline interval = 23.9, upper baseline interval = 24.5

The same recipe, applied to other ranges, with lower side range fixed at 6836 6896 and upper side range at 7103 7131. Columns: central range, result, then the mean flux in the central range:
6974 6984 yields 0.3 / 23.7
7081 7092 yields 0.0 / 24.9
